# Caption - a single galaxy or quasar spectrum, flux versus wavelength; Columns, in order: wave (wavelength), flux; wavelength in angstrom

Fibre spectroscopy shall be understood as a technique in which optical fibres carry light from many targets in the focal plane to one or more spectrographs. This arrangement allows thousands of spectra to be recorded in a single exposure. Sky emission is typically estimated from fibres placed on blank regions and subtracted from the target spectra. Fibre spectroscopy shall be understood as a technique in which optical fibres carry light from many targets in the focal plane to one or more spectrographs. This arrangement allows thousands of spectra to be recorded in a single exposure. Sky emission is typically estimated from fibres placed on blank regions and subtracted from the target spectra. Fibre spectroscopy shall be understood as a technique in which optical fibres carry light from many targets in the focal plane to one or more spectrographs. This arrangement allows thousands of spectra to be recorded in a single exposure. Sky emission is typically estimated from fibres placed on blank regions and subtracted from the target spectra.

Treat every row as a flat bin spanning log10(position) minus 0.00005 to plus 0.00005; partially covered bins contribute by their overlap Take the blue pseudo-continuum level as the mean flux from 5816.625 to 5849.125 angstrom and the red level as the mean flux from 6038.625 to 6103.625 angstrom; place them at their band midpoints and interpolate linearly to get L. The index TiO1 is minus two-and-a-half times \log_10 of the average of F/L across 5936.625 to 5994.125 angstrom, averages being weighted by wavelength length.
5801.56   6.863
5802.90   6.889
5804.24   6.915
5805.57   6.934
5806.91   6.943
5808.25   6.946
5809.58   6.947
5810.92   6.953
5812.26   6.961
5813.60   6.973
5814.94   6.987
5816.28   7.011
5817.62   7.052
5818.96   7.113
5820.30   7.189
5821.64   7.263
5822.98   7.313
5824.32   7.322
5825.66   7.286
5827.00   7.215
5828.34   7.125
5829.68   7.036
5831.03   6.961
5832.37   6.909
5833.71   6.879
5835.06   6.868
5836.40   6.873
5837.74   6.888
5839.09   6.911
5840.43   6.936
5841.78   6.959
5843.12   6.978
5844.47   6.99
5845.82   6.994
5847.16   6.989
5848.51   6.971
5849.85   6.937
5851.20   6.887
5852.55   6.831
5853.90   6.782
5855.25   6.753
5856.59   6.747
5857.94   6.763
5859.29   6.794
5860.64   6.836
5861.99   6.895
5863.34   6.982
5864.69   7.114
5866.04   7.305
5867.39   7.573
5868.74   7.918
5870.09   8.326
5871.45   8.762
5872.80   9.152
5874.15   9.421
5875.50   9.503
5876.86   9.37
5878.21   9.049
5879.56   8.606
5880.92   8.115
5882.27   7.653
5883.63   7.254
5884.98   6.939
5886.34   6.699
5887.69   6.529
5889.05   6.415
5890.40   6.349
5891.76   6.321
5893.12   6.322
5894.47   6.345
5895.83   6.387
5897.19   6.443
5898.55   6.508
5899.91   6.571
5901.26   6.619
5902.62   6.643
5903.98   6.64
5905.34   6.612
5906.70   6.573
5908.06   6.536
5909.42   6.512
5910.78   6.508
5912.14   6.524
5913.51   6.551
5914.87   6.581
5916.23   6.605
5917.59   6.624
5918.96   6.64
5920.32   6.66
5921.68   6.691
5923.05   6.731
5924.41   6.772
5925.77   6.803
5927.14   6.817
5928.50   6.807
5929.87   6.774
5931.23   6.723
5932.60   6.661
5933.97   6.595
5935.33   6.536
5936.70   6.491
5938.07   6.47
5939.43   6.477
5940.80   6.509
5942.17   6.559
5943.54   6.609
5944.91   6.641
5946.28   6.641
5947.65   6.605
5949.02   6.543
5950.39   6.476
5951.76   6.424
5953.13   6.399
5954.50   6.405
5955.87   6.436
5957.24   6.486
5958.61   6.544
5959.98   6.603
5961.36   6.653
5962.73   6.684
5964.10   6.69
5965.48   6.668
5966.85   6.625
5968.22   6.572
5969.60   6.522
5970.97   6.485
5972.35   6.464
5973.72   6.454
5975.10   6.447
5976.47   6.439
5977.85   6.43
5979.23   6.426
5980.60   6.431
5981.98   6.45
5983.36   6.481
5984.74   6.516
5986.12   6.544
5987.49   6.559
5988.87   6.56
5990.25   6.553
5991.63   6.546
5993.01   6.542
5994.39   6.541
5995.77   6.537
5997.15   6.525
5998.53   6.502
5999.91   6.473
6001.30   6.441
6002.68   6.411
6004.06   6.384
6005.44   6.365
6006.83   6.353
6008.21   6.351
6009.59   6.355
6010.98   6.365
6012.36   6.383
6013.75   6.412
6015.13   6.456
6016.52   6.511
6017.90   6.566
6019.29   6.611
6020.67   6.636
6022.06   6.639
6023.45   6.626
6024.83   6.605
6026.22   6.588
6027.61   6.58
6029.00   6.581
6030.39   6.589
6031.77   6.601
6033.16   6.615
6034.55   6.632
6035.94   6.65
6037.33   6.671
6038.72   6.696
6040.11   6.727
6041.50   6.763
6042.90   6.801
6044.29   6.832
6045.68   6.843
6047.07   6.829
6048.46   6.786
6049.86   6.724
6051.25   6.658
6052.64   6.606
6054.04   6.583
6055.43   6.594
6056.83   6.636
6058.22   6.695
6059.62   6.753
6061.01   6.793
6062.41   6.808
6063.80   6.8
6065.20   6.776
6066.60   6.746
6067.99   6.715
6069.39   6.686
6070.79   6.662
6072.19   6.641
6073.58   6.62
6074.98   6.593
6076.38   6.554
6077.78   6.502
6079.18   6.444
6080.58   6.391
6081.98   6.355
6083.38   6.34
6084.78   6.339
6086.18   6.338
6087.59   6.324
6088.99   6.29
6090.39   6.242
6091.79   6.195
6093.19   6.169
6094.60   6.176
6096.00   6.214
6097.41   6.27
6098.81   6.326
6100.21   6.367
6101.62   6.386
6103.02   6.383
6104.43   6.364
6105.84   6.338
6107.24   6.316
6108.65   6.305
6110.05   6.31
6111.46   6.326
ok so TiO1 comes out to 0.04 mag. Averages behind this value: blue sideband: 7.04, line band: 6.53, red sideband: 6.55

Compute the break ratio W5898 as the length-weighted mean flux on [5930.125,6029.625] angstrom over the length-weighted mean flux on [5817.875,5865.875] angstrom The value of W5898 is 0.93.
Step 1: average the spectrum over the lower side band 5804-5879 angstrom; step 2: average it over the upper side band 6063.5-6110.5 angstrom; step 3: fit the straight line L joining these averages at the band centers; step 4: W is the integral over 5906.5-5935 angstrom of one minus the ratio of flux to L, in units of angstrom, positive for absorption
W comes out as 1.4 angstrom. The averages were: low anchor 7.28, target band 6.65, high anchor 6.42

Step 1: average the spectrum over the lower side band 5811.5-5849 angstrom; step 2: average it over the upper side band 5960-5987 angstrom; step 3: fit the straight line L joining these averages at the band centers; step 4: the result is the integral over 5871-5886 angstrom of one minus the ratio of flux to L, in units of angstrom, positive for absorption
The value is -3.5 angstrom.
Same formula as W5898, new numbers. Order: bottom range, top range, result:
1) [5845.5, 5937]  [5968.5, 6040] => 0.93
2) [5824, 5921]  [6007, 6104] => 0.92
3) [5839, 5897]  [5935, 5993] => 0.89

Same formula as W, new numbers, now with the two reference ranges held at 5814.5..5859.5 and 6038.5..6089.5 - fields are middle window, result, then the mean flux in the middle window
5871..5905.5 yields -2.23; 7.36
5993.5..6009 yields 0.65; 6.45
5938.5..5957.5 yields 0.83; 6.52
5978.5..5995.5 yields 0.60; 6.51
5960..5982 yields 0.79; 6.53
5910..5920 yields 0.42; 6.58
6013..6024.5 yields 0.24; 6.56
